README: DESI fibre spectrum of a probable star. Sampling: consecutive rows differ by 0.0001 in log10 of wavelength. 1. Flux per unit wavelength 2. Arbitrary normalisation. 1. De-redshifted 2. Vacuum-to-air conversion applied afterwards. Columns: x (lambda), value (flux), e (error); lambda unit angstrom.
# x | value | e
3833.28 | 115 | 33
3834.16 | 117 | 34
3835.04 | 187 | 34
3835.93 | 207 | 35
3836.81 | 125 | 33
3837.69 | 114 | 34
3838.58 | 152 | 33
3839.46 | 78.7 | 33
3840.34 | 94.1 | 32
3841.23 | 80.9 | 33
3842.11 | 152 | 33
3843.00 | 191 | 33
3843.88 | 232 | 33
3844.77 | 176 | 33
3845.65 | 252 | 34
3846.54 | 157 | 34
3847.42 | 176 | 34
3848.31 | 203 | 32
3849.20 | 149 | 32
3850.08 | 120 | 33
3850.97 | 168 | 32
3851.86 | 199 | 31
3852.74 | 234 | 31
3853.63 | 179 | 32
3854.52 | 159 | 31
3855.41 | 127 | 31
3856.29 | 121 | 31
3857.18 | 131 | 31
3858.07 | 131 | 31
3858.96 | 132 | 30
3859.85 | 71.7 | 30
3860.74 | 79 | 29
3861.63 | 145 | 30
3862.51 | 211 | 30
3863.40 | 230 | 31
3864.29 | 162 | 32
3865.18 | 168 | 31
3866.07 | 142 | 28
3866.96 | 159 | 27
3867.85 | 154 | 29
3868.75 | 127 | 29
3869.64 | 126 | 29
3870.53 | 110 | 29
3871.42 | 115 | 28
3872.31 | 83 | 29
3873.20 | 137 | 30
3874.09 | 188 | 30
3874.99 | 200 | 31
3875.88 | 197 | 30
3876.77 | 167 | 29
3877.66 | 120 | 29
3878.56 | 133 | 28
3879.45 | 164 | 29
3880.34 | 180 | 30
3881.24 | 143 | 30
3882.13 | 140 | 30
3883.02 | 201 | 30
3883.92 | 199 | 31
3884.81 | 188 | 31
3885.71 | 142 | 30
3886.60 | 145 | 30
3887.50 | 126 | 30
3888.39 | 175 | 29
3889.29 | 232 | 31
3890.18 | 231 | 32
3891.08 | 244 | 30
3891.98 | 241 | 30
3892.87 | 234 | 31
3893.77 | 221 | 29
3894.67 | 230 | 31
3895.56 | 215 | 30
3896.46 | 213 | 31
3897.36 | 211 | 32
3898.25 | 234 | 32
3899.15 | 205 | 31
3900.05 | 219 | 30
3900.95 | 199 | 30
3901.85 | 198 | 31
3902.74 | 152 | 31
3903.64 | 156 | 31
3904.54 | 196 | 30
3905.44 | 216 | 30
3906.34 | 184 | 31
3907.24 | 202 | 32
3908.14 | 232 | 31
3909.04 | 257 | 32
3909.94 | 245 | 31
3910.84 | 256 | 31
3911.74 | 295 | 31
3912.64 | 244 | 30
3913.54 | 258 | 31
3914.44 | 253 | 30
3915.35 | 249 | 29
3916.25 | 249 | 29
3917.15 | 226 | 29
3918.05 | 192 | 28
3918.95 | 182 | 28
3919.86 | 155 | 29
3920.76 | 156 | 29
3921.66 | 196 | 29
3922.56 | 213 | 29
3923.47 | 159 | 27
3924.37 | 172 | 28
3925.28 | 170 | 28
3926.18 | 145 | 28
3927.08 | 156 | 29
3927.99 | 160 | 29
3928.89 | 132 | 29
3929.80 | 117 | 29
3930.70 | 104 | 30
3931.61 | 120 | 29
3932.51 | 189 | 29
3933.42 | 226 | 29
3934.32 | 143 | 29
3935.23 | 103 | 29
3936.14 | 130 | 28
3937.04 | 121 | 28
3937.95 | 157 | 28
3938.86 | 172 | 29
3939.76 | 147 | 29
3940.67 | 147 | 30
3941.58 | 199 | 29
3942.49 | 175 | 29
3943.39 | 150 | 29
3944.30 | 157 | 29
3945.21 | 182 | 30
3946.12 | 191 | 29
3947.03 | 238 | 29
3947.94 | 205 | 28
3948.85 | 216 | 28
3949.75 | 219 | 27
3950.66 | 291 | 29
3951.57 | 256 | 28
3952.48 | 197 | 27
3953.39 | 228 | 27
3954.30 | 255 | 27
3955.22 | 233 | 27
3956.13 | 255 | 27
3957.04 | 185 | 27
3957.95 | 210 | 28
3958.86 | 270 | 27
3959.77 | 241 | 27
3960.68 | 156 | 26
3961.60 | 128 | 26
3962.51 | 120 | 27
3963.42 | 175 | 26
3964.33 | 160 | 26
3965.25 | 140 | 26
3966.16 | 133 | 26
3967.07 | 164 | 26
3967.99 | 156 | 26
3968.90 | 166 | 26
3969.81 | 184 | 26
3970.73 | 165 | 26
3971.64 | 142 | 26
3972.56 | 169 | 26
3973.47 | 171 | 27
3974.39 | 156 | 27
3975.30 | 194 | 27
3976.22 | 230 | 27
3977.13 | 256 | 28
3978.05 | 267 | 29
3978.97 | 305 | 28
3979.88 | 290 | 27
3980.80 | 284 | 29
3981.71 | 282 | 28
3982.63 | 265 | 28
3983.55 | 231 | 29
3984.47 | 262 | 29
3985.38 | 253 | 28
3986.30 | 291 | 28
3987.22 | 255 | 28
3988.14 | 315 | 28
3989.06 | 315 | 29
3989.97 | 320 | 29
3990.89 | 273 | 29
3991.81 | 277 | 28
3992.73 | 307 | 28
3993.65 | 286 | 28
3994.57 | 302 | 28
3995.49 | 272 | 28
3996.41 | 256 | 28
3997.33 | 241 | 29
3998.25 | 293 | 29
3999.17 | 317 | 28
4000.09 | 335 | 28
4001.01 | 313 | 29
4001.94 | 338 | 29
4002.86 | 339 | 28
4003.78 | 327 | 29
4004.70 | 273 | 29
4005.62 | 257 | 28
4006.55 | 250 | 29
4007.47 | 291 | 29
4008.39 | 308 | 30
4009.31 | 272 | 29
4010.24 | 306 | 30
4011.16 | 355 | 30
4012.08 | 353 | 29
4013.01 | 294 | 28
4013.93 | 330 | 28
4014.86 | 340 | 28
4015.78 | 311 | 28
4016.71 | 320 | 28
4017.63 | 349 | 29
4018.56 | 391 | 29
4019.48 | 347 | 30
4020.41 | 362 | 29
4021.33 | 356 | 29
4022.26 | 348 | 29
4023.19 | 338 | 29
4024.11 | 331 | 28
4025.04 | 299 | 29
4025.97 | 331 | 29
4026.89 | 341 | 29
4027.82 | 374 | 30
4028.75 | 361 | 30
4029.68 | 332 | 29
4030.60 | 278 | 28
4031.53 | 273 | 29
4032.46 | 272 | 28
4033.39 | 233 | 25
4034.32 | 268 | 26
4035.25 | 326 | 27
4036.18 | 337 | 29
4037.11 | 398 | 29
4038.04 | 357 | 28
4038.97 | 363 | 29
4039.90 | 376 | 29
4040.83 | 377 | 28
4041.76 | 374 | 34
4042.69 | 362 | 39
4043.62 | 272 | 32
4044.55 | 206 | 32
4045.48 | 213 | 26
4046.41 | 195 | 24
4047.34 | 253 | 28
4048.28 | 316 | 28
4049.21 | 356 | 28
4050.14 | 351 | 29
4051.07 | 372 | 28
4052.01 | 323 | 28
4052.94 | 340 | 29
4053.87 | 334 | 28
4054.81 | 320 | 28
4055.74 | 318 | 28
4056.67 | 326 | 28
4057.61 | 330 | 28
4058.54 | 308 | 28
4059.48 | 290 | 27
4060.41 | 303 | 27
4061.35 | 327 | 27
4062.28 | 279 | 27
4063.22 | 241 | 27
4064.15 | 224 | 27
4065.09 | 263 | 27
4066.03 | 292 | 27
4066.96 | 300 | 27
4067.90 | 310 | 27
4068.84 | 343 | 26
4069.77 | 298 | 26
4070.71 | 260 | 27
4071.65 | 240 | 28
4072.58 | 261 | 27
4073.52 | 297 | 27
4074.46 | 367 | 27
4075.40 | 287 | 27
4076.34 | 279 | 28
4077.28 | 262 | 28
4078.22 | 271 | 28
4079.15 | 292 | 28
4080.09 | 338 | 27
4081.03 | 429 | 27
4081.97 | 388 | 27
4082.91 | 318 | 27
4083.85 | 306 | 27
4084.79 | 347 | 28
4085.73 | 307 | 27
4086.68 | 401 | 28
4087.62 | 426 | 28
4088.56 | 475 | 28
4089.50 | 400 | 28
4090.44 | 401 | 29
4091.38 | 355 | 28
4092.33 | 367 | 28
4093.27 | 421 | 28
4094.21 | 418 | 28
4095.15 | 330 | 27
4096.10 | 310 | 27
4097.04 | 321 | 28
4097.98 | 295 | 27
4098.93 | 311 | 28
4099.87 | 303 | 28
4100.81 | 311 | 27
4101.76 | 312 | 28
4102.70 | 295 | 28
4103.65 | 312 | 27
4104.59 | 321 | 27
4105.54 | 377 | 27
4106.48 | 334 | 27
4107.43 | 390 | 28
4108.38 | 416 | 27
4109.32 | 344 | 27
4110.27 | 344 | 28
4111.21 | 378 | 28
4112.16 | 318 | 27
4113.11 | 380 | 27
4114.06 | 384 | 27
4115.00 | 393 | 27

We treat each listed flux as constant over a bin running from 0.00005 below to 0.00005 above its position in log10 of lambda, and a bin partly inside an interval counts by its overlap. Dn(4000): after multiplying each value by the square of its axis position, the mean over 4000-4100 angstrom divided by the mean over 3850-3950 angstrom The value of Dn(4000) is 1.9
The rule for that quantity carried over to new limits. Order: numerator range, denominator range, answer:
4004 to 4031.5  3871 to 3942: 1.85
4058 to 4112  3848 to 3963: 1.97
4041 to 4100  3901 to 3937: 1.83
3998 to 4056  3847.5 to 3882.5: 2.29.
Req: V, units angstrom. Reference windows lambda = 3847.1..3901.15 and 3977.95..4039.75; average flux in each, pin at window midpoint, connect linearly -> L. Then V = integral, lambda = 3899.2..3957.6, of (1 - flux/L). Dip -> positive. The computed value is 8.0 angstrom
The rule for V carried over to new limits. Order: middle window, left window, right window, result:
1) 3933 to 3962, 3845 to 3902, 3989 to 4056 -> 6.0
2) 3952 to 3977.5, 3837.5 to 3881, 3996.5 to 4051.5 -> 7.0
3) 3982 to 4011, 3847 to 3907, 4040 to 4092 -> -2.8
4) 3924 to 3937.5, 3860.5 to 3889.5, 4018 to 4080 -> 4.0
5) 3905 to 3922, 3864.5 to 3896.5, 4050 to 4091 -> -2.3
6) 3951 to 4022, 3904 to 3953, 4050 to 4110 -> -4.2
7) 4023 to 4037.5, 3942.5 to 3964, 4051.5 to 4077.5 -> -2.6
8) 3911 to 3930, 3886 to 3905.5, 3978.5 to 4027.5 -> 2.5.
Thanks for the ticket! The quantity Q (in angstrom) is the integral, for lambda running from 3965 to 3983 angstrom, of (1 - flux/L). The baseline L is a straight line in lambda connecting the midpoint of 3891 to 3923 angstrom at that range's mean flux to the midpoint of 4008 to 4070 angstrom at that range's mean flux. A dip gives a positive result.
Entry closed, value 4.2 angstrom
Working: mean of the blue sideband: 217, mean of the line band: 207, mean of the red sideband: 317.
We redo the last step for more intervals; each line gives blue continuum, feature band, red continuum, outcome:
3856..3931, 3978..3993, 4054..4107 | -1.8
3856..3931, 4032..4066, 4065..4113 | -0.6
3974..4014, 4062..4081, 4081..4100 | 3.2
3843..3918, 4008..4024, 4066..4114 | -2.9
